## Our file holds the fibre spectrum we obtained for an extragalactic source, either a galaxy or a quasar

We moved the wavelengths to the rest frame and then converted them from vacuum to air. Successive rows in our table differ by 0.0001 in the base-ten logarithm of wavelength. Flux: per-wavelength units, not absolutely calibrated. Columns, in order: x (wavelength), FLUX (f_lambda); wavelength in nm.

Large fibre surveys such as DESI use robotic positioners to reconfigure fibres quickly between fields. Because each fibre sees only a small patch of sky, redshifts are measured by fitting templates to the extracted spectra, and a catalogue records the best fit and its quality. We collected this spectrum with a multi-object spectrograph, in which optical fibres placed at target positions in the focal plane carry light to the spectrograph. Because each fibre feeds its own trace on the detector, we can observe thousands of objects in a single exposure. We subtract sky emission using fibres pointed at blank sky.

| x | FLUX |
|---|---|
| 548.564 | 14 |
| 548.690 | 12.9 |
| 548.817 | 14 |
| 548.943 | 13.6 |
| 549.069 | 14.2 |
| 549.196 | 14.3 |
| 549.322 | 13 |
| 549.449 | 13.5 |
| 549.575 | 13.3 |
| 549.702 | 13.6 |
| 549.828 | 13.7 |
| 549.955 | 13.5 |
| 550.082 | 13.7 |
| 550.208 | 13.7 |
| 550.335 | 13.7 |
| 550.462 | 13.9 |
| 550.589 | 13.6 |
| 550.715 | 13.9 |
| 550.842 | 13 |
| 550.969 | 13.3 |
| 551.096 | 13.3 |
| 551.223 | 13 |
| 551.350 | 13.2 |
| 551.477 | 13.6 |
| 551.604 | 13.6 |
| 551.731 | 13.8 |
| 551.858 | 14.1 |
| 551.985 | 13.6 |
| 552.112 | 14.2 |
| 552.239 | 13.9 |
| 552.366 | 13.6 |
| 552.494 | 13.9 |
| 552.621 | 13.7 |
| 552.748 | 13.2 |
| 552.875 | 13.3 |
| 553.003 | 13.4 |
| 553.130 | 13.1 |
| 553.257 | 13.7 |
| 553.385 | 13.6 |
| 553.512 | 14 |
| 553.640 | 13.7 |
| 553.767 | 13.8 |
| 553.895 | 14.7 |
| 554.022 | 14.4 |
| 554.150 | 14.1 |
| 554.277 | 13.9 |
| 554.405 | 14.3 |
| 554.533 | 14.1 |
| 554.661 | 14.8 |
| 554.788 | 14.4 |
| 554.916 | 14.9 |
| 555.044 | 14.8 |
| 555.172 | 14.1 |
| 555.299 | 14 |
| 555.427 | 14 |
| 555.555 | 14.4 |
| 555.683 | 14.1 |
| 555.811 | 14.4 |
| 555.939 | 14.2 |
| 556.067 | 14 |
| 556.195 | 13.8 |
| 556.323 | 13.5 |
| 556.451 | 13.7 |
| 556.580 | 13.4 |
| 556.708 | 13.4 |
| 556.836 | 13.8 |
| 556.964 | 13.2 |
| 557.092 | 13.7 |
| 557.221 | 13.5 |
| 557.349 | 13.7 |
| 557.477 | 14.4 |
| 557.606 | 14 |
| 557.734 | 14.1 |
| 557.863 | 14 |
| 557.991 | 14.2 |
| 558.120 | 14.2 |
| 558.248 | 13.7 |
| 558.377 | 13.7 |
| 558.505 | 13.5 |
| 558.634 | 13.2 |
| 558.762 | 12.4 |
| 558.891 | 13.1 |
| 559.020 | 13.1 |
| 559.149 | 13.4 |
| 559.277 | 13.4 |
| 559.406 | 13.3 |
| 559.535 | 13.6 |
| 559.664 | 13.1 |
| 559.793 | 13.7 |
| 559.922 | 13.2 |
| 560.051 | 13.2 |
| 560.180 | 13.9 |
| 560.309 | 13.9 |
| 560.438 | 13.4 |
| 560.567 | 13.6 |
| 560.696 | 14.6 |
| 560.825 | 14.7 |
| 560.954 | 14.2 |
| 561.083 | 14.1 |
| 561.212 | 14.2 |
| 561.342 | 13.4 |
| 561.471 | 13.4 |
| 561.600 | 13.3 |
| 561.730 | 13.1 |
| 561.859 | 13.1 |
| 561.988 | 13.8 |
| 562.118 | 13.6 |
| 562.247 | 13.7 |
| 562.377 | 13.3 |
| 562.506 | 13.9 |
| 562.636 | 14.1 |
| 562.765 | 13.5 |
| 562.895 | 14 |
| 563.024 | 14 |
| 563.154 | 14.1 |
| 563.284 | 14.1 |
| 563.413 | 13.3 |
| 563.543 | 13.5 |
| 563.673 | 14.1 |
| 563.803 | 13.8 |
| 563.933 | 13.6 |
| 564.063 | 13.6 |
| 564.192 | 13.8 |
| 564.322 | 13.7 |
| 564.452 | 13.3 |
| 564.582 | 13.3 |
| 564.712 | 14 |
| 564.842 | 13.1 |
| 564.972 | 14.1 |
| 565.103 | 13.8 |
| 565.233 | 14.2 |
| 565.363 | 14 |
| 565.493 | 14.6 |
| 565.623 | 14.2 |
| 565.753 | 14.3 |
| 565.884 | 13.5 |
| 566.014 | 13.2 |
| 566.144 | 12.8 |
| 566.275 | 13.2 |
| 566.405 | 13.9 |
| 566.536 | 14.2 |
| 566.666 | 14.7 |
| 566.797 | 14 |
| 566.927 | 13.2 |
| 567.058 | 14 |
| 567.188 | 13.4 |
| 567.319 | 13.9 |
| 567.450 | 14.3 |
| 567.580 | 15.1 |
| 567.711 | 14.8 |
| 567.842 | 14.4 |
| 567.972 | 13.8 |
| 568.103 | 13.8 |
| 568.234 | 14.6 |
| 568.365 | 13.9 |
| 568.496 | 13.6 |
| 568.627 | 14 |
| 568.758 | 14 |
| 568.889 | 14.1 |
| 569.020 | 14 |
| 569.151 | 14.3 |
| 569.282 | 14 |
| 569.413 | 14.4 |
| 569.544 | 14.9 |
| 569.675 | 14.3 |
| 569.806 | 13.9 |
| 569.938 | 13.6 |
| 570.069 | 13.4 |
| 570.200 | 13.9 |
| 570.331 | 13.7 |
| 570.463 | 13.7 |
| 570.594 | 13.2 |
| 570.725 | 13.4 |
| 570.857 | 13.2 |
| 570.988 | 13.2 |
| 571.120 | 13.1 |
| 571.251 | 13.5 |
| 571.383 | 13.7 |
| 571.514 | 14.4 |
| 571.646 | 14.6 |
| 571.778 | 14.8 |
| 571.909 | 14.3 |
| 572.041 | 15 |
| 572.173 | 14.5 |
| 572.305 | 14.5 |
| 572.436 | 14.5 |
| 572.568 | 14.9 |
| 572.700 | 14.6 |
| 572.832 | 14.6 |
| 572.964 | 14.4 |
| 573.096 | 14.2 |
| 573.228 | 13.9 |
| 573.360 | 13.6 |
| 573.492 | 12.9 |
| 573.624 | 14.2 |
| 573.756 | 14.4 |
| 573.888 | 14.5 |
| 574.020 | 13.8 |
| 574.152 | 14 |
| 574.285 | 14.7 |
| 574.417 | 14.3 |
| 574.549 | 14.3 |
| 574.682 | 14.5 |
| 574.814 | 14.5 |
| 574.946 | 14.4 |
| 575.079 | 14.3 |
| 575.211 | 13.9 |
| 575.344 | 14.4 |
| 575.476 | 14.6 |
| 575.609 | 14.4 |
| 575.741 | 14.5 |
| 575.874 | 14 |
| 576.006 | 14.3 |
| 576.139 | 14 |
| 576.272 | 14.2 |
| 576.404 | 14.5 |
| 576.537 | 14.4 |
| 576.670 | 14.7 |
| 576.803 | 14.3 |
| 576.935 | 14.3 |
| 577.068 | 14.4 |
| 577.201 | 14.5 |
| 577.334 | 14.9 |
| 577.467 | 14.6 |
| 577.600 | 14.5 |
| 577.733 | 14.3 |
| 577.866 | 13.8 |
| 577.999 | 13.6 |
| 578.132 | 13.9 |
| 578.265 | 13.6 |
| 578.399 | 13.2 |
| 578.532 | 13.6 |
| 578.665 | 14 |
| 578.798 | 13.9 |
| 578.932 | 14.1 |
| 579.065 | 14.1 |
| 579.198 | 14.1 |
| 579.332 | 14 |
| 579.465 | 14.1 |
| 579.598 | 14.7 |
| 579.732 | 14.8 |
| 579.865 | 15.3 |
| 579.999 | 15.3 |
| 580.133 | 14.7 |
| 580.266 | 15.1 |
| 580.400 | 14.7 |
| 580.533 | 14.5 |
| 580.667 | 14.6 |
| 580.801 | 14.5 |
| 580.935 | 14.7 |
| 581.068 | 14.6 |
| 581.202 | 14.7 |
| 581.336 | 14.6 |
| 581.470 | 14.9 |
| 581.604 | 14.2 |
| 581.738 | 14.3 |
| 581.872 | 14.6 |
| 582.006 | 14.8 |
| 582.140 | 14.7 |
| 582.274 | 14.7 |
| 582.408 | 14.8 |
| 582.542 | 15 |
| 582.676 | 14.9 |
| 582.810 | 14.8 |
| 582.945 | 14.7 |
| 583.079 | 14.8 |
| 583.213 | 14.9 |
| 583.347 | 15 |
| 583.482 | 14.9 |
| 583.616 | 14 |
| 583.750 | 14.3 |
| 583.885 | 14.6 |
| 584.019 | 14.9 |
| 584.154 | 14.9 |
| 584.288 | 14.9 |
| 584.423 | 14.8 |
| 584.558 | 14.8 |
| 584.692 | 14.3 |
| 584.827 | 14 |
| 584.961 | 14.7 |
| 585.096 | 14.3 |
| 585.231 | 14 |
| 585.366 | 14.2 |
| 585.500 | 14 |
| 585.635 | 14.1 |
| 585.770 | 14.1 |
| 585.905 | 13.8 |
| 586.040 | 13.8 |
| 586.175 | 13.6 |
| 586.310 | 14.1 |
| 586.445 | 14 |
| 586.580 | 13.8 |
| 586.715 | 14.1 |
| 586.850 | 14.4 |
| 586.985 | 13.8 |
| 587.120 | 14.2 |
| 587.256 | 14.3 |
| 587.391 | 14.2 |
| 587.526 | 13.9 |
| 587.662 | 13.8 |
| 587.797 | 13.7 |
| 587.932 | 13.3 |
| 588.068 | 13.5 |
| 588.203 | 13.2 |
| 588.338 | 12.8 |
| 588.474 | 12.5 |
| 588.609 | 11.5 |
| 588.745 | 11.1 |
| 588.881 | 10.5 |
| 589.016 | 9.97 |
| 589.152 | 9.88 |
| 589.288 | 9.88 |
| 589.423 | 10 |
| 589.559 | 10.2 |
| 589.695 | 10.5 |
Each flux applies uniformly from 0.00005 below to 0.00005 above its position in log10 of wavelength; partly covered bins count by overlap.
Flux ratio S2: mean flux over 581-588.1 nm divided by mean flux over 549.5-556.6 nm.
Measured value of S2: 1.04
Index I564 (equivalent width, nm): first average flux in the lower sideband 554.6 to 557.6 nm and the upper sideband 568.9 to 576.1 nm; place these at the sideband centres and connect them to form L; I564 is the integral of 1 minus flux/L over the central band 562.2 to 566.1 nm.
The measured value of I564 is 0.08 nm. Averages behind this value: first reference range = 14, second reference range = 14.1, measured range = 13.8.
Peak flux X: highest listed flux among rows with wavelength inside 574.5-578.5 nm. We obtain 14.9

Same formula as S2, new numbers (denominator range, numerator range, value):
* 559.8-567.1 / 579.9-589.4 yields 1.02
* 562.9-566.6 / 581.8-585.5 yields 1.06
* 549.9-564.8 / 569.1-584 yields 1.04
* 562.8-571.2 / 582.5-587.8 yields 1.03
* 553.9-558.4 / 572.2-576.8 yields 1.02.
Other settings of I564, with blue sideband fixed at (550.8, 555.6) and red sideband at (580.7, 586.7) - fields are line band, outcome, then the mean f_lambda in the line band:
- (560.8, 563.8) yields 0.063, 13.7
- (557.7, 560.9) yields 0.086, 13.6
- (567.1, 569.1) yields 0.007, 14.1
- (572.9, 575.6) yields 0.017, 14.2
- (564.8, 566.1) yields 0.019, 13.9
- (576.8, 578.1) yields 0.004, 14.3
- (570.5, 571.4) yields 0.057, 13.3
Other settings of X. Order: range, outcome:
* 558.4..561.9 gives 14.7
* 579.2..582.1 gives 15.3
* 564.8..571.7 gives 15.1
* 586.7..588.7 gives 14.4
